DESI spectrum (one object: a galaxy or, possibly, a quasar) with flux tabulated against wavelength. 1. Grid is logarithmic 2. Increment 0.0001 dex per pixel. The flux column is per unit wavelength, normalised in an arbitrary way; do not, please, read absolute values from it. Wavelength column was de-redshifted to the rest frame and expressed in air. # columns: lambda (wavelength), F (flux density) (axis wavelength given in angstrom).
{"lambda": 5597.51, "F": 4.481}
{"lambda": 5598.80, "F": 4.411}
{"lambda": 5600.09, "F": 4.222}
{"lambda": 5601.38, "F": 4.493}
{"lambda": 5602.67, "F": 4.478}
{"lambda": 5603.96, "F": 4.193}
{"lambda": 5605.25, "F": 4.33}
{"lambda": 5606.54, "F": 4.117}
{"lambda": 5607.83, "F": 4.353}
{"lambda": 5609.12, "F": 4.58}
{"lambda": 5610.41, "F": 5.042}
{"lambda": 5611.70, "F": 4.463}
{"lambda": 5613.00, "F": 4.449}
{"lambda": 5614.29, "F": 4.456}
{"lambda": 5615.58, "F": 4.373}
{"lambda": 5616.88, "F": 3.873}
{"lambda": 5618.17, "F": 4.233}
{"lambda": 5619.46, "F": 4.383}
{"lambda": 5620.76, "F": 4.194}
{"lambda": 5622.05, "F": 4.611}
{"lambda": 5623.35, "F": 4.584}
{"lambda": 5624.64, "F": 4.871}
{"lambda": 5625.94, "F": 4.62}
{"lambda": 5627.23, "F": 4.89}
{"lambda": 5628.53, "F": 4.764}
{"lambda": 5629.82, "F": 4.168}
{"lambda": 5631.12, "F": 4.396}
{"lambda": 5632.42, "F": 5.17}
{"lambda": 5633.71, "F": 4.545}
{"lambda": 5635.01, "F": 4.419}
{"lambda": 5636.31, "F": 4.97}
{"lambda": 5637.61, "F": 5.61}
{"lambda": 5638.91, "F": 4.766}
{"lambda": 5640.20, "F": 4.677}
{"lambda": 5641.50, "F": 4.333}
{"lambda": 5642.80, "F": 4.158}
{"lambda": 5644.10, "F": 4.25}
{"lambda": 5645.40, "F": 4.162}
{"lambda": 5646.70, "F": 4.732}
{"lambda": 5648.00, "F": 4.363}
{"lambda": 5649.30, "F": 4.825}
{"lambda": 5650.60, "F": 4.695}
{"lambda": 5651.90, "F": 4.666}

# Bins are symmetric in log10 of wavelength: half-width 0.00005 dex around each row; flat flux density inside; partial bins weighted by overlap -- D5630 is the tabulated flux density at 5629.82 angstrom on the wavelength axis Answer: 4.168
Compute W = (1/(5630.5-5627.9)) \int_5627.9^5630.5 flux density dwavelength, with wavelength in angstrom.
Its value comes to 4.47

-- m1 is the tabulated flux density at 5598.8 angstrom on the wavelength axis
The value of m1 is 4.411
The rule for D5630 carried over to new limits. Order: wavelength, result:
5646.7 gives 4.732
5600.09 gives 4.222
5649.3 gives 4.825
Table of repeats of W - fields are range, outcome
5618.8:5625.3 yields 4.53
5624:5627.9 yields 4.79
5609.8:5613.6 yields 4.64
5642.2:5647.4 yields 4.33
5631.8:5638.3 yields 4.94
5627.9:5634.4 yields 4.61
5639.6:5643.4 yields 4.39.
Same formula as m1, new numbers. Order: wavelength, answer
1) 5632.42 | 5.17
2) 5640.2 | 4.677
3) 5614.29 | 4.456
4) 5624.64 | 4.871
